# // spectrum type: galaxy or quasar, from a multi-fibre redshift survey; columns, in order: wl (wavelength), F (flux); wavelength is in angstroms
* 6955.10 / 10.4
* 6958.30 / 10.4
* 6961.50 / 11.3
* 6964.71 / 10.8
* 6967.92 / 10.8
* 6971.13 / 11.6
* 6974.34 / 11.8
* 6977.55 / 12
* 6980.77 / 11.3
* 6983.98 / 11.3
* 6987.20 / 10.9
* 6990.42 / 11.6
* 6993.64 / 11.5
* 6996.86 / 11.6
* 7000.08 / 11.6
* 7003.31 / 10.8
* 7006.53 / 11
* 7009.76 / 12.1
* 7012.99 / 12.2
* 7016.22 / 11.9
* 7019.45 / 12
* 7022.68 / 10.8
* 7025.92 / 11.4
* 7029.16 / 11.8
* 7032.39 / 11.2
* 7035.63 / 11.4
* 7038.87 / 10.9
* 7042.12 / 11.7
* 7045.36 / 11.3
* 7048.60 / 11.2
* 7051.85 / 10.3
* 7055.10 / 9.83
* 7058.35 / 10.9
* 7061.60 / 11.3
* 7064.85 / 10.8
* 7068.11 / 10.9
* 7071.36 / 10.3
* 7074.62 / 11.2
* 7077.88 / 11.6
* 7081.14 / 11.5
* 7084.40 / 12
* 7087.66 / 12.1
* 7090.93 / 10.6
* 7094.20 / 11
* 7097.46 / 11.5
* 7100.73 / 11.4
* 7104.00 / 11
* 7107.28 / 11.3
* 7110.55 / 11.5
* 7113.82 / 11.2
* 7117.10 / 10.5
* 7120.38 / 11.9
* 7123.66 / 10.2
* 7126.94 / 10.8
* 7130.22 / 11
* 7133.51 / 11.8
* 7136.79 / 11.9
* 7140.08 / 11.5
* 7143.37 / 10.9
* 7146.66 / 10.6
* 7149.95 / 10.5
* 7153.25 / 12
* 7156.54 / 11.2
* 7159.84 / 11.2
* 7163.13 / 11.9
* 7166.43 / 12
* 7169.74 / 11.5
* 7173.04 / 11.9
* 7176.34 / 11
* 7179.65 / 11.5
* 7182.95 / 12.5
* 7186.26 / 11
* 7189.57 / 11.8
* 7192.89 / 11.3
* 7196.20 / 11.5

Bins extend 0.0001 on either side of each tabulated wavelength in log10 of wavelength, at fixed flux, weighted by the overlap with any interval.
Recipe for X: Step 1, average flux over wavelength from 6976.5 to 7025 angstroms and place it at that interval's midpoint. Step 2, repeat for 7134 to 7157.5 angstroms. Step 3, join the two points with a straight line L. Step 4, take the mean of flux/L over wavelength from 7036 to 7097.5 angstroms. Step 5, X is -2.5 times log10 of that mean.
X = 0.03 mag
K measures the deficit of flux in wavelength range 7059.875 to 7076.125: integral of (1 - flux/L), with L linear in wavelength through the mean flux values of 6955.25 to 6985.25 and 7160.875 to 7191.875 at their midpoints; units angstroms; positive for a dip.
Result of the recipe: 0.75 angstroms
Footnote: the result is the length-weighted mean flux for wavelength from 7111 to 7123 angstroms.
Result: 11.1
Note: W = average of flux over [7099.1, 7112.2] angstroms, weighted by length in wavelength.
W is 11.3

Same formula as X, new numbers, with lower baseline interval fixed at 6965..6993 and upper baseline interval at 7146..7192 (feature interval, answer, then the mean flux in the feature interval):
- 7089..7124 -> 0.03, 11.1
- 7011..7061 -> 0.01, 11.3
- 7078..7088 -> -0.03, 11.8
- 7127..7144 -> 0.01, 11.4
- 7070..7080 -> 0.04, 11.1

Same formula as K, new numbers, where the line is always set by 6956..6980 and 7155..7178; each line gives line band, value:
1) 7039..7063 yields 0.89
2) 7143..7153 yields 0.59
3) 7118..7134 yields 0.56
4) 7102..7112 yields 0.15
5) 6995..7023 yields -0.76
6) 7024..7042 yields -0.06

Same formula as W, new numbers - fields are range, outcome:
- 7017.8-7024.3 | 11.4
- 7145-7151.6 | 10.5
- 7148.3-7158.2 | 11.2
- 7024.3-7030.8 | 11.6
